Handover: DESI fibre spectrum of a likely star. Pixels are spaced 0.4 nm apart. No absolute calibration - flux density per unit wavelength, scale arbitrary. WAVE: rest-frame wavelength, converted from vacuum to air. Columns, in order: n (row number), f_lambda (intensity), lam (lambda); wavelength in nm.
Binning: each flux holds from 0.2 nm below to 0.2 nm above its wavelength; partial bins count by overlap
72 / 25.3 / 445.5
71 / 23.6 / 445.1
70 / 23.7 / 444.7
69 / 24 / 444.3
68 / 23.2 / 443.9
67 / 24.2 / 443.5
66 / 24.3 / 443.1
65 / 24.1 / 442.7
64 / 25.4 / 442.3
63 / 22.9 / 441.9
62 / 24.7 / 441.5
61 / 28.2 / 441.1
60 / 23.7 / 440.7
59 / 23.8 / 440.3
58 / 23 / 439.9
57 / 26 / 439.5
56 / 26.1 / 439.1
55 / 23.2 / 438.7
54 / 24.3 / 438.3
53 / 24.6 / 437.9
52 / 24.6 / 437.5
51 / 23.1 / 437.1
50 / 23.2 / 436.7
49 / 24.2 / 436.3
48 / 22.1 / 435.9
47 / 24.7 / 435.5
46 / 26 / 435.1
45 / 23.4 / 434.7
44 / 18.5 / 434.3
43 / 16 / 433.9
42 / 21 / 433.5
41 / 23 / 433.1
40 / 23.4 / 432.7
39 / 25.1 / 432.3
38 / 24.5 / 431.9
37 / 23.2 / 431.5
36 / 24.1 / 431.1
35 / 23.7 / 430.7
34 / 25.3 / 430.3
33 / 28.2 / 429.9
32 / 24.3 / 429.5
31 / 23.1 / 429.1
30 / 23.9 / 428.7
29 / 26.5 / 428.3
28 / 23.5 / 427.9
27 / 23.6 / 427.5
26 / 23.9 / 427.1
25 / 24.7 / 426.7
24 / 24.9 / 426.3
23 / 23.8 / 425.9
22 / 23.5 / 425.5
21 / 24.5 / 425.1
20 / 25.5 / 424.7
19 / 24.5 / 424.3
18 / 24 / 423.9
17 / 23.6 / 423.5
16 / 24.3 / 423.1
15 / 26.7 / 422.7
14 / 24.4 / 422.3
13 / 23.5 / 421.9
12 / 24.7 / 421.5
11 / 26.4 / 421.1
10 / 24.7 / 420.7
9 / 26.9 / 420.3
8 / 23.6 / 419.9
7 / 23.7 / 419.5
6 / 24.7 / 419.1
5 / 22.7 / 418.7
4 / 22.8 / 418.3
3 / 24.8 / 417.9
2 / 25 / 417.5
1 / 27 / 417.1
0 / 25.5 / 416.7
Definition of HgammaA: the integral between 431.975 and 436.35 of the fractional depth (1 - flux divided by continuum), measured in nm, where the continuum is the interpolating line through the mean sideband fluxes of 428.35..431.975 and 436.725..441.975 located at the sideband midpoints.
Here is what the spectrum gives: 0.363 nm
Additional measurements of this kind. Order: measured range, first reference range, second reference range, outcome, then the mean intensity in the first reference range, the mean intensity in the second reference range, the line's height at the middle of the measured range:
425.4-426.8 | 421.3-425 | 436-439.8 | 0.016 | 24.6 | 24.3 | 24.5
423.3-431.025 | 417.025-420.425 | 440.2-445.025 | -0.020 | 24.4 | 24.3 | 24.4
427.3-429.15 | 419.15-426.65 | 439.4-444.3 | 0.027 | 24.6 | 24.4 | 24.6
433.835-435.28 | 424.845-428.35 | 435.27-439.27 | 0.162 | 24.2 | 24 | 24.1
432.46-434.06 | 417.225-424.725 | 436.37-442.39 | 0.222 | 24.6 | 24.4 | 24.5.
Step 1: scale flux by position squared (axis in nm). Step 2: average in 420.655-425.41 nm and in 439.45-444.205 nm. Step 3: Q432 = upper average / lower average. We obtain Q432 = 1.08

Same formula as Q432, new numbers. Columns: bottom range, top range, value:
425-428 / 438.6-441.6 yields 1.10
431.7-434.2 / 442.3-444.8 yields 1.15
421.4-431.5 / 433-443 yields 1.02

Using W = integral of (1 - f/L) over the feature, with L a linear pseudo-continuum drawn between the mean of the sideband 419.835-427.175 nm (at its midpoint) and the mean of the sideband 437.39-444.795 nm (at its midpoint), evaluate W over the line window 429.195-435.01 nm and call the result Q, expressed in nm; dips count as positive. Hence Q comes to 0.33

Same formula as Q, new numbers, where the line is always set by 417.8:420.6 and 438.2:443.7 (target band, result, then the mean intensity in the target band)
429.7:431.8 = -0.043 nm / 24.9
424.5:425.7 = -0.011 nm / 24.5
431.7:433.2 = 0.021 nm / 24.1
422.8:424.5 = 0.000 nm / 24.3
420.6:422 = -0.042 nm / 24.9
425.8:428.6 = -0.012 nm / 24.4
